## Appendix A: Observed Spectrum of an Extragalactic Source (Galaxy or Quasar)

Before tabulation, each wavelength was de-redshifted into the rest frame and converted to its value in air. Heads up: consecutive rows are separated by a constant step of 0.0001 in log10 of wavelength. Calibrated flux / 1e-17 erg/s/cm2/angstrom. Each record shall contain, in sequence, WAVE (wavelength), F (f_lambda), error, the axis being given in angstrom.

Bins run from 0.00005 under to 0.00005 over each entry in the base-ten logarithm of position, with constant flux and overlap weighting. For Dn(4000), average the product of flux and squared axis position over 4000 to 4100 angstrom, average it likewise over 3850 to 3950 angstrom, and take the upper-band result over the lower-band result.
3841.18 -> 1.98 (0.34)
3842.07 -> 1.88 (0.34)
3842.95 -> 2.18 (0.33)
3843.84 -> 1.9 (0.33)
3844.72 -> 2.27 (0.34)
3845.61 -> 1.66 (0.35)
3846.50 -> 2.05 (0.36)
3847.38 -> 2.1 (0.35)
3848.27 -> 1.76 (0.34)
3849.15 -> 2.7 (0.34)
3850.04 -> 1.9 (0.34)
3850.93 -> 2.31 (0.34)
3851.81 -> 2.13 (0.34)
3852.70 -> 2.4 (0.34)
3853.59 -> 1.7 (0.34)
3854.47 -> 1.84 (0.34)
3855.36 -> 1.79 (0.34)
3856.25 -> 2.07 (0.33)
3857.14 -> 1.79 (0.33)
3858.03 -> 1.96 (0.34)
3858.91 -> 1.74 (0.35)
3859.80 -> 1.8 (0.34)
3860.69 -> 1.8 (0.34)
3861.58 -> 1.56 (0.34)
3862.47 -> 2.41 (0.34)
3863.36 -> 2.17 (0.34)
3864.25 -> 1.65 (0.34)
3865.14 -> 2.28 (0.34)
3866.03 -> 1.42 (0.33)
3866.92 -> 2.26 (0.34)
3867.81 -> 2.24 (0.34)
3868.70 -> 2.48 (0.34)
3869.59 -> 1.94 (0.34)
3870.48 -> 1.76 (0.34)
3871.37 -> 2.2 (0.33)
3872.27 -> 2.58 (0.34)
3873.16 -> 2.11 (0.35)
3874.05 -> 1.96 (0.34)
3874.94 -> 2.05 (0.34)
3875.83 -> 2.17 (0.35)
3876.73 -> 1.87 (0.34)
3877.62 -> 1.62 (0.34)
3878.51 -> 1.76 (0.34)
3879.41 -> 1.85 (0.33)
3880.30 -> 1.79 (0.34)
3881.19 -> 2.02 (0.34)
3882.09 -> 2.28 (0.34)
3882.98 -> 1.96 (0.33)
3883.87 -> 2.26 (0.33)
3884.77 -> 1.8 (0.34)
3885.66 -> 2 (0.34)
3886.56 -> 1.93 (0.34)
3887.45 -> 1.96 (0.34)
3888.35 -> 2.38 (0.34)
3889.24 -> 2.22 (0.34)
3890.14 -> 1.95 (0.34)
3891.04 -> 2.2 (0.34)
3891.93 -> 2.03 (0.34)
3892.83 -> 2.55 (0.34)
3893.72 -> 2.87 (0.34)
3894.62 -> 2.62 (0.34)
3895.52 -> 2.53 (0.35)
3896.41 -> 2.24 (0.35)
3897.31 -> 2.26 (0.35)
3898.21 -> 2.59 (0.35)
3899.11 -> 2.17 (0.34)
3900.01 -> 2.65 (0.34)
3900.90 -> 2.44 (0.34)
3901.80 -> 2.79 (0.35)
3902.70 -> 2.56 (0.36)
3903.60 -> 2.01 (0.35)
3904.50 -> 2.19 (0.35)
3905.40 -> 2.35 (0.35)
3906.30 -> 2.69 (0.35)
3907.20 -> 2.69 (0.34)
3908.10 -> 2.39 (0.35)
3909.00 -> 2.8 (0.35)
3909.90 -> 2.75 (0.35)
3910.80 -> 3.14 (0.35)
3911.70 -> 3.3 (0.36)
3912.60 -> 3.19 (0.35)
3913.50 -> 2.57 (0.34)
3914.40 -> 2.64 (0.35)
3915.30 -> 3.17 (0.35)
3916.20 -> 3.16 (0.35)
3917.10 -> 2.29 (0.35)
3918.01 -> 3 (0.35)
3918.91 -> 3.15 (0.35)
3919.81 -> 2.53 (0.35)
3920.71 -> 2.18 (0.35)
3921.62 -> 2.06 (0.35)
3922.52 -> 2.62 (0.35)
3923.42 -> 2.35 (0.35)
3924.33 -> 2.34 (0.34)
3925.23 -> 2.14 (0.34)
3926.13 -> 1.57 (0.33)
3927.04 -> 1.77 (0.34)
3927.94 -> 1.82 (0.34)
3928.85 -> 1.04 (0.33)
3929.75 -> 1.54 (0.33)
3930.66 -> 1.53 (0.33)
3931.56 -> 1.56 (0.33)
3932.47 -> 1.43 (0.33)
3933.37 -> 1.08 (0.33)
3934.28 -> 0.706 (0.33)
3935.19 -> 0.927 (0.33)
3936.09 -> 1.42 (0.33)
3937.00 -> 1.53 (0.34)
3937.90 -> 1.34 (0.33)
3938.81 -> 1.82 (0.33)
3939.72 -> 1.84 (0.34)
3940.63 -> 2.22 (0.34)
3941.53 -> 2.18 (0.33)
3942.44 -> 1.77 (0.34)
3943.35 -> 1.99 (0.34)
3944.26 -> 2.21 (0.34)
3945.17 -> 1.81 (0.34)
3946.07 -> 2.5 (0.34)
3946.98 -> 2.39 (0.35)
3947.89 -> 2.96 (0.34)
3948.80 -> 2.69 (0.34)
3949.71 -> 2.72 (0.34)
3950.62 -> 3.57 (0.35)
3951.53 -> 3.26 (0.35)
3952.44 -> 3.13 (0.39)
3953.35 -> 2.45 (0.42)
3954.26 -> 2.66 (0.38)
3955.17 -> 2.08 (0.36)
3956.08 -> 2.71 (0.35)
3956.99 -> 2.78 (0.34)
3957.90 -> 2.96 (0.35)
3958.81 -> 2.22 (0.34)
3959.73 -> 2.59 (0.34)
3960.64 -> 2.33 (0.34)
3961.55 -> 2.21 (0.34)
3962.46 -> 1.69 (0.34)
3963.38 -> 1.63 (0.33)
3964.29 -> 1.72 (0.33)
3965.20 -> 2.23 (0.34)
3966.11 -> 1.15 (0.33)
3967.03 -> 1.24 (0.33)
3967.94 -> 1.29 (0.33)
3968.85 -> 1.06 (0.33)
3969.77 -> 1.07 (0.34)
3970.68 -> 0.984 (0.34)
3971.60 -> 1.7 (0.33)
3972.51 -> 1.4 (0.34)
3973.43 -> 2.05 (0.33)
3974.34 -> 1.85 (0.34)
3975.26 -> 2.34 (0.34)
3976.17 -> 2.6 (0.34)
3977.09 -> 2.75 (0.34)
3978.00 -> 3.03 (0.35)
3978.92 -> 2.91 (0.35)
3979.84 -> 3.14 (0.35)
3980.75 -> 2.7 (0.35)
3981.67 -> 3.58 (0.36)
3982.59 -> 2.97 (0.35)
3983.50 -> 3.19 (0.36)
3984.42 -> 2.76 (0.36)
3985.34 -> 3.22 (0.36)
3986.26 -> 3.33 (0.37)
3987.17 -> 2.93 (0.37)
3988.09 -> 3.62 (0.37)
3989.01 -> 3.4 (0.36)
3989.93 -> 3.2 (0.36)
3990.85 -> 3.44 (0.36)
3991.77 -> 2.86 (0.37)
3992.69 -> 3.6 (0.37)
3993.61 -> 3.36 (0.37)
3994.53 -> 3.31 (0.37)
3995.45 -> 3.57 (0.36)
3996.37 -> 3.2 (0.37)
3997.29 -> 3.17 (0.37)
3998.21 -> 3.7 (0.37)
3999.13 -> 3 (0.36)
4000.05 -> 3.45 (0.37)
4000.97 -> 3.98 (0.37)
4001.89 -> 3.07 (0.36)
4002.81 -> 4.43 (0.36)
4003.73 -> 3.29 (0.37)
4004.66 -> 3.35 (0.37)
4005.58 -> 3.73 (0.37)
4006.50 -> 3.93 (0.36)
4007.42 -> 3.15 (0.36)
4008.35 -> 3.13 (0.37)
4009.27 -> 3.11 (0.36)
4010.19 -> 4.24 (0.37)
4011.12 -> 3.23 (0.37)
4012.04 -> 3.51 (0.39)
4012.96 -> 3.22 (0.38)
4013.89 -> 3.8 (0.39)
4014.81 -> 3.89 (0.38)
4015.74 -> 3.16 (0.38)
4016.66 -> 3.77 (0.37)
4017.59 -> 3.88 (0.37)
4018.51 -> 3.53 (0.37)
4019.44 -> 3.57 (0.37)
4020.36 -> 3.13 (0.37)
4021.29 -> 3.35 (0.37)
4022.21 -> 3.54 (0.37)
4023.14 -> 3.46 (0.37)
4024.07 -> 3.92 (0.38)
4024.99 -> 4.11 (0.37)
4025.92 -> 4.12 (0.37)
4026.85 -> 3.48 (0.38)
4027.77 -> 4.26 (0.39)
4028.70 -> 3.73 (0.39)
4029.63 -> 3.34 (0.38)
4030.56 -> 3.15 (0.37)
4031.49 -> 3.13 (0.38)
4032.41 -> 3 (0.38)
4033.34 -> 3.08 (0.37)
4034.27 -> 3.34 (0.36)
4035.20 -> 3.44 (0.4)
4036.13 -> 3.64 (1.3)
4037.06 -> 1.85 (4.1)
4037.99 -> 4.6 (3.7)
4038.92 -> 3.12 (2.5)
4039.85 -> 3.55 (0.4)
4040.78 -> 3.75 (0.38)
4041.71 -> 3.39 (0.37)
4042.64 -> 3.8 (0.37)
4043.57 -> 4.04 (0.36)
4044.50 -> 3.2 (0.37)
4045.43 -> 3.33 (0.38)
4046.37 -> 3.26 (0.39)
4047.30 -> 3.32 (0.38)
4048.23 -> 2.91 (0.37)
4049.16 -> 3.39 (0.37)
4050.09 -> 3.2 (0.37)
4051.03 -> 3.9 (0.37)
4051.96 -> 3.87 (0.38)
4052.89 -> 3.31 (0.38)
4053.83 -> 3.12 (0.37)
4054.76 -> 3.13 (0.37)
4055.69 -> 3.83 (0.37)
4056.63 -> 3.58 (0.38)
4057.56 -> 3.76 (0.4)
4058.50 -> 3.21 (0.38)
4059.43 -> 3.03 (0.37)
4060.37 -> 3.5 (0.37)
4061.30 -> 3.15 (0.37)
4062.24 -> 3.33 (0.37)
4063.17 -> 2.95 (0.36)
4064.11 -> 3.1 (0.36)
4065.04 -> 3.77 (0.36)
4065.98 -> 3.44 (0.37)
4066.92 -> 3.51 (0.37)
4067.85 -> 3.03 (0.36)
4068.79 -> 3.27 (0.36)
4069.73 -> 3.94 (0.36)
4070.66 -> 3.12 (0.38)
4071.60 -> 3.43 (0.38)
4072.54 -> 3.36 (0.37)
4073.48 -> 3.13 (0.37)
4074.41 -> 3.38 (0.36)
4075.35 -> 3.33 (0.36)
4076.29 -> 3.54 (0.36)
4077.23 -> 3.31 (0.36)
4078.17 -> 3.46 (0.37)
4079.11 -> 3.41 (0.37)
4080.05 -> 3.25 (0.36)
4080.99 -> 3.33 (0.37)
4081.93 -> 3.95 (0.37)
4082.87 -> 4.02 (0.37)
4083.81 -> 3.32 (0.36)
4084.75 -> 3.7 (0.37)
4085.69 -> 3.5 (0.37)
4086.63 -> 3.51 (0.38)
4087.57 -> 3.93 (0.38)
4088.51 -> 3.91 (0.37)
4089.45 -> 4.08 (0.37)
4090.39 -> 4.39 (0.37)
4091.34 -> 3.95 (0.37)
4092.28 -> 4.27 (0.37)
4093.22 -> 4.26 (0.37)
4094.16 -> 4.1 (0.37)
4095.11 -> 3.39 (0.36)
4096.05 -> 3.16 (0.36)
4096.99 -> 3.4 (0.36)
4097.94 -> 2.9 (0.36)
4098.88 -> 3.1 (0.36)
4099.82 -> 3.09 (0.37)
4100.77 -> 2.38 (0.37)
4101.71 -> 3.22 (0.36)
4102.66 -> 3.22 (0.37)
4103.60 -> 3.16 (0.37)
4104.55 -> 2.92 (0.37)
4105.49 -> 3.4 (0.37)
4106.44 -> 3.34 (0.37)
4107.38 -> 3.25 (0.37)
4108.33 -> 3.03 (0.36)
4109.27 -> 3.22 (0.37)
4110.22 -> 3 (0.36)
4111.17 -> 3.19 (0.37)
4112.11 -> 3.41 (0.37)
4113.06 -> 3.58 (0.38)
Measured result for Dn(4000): 1.76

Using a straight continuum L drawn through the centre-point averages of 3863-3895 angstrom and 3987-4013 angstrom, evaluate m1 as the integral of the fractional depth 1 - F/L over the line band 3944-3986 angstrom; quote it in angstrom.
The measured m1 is 9.3 angstrom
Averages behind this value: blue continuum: 2.09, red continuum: 3.43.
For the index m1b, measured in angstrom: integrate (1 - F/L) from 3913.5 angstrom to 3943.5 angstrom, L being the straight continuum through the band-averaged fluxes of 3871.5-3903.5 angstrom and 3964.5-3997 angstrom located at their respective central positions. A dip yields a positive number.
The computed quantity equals 5.0 angstrom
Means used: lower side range 2.2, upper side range 2.6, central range 1.97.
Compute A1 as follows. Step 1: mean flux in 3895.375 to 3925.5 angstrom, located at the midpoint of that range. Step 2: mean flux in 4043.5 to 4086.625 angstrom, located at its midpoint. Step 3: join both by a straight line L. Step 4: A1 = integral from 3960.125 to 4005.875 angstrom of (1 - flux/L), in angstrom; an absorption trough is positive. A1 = 4.2 angstrom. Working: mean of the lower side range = 2.59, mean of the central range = 2.71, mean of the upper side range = 3.41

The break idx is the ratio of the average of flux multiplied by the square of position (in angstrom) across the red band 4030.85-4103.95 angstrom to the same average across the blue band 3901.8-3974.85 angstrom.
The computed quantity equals 1.7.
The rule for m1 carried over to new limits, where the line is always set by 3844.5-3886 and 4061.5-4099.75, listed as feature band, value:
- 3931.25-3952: 4.50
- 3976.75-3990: -1.30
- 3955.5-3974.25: 5.88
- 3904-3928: -2.08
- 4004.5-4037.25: -4.18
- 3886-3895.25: -0.38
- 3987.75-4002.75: -2.44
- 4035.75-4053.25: -0.94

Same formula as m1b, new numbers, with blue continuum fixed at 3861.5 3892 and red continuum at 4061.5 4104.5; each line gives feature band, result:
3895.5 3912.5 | -2.6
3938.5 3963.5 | 1.3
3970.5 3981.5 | 1.5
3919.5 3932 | 2.4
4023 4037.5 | -1.6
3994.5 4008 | -2.8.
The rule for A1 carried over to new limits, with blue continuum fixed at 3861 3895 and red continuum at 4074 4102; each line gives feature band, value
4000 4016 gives -2.95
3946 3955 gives -0.81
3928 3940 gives 5.33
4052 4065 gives 0.02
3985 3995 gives -1.51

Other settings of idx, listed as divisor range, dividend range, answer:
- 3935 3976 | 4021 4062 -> 1.74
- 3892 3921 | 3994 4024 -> 1.40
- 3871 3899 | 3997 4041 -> 1.75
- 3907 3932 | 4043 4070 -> 1.51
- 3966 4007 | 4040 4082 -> 1.23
